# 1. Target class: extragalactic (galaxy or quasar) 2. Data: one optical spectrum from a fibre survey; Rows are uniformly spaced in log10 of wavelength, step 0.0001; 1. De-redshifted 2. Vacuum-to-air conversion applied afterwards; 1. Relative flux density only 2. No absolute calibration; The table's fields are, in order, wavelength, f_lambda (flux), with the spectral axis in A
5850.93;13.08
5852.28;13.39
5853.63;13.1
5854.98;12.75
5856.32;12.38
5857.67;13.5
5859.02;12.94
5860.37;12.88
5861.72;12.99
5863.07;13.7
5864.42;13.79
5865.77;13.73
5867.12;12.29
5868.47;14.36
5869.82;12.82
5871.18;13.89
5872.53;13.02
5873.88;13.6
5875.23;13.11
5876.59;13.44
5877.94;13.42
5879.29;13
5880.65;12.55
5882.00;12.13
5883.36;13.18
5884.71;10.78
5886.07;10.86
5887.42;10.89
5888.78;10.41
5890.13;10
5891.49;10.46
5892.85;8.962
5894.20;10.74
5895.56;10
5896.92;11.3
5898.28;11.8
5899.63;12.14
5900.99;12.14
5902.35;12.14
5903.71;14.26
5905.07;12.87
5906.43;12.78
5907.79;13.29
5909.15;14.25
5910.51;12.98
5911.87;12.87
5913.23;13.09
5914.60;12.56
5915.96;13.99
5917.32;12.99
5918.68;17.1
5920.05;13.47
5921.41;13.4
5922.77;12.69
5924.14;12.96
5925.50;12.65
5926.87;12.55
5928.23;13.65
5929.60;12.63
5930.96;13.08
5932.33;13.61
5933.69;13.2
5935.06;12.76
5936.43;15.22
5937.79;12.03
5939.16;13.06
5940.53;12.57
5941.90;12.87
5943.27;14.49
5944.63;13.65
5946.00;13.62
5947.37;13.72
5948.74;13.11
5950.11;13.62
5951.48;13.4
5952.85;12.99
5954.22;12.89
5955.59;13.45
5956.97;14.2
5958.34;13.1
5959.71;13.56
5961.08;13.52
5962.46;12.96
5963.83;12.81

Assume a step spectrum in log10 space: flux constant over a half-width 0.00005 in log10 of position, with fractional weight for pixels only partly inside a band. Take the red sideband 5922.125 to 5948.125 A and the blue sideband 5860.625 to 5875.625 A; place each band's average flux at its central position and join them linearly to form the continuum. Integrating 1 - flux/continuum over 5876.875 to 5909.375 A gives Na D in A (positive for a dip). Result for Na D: 3.6 A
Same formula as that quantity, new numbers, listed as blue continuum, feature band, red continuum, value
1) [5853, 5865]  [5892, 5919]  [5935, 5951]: 1.51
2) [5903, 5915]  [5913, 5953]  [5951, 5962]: -0.20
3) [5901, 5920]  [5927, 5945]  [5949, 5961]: 0.19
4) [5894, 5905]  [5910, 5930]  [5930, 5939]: -0.95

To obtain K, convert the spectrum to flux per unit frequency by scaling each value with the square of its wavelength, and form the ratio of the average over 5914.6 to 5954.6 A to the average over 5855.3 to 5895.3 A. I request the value 1.10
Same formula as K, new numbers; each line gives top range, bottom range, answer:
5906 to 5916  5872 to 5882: 1.02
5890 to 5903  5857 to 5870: 0.84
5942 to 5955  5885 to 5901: 1.28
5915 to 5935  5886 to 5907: 1.19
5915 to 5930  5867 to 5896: 1.14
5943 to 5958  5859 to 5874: 1.04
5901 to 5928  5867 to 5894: 1.11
